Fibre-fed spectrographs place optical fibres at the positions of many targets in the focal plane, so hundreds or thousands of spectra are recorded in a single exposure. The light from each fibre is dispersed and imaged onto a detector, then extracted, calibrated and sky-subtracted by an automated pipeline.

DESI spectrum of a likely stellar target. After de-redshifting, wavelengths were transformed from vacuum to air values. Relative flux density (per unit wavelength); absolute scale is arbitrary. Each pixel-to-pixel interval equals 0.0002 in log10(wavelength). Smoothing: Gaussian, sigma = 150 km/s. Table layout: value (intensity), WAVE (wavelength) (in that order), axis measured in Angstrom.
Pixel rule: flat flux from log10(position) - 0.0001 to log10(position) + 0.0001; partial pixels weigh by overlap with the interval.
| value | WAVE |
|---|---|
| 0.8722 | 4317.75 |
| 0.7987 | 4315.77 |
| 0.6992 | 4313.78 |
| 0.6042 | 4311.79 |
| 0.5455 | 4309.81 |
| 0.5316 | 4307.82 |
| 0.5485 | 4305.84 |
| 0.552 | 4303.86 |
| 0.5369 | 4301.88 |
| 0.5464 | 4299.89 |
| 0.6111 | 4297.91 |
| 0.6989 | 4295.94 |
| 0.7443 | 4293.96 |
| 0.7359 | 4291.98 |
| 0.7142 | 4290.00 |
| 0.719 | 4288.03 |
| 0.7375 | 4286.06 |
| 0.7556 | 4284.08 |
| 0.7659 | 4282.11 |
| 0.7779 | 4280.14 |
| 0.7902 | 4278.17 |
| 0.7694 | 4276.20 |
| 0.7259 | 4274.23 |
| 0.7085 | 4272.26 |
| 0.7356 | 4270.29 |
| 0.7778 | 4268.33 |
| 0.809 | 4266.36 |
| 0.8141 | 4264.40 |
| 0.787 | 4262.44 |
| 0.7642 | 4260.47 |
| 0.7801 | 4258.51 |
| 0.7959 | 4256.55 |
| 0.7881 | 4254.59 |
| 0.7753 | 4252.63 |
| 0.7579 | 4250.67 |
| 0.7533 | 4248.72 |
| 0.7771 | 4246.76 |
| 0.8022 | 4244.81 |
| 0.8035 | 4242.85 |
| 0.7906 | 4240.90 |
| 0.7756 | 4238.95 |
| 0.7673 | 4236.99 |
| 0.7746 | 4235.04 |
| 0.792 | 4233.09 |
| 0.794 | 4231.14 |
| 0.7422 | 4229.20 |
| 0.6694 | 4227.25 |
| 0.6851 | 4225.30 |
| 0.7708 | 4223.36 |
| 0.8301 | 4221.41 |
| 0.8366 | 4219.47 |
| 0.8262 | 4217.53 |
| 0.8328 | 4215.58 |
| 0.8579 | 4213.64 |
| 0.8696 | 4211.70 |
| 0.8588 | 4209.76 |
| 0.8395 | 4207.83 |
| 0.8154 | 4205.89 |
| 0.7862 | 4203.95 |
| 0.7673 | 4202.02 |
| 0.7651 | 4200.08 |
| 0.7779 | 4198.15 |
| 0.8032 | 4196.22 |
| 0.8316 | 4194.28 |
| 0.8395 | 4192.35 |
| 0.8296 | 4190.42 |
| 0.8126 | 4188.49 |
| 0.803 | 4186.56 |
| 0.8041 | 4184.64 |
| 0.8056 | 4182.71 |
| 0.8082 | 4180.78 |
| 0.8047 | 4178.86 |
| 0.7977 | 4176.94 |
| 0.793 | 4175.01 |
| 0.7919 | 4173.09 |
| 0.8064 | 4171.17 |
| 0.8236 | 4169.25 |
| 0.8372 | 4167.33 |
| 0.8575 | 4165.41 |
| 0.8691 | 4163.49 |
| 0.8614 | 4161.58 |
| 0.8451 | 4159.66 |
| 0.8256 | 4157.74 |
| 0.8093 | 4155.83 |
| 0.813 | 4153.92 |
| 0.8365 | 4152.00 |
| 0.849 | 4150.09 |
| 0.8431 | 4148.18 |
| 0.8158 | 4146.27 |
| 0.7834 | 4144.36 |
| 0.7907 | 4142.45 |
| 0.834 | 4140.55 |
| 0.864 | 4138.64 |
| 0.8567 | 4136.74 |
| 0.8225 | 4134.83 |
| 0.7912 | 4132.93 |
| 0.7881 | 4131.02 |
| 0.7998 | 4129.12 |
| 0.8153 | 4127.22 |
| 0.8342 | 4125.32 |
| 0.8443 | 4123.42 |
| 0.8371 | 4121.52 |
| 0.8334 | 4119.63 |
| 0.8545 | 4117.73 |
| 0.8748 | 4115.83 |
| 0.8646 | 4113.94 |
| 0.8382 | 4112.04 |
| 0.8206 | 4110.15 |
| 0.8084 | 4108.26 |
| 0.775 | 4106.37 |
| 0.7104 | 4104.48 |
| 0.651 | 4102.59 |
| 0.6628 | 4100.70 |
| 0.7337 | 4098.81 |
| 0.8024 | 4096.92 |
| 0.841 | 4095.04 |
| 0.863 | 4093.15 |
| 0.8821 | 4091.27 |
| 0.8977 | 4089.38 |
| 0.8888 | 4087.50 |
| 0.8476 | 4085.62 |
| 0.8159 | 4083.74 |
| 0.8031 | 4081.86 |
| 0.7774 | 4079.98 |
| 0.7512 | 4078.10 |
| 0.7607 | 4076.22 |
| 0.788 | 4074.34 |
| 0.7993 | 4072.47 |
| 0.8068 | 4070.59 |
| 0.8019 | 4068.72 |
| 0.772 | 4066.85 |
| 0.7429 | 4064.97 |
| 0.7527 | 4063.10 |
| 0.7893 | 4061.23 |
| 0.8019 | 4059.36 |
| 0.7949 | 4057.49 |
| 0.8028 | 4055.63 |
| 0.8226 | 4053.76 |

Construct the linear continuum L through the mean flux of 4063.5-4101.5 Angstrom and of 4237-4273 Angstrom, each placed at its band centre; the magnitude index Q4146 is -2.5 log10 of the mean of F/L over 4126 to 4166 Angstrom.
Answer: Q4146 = -0.05 mag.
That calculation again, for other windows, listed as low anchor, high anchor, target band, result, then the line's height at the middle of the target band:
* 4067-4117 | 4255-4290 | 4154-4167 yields -0.07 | 0.788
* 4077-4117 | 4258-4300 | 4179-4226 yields -0.06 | 0.769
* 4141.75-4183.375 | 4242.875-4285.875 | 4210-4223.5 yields -0.06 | 0.795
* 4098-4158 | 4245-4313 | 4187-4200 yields -0.06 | 0.768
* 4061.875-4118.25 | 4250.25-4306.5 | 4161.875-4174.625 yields -0.09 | 0.769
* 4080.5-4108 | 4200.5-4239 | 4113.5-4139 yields -0.05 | 0.797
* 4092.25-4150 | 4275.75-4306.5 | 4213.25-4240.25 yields -0.07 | 0.734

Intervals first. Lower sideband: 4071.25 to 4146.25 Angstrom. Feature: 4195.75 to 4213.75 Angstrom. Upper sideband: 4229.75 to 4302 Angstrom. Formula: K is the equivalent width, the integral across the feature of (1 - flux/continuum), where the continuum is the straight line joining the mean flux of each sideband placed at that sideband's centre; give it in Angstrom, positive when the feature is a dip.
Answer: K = -0.9 Angstrom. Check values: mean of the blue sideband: 0.811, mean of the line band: 0.813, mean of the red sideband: 0.752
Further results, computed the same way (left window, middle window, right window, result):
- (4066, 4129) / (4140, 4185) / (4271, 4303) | -2.77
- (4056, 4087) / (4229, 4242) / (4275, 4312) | -1.45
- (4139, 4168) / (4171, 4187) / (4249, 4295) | 0.30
